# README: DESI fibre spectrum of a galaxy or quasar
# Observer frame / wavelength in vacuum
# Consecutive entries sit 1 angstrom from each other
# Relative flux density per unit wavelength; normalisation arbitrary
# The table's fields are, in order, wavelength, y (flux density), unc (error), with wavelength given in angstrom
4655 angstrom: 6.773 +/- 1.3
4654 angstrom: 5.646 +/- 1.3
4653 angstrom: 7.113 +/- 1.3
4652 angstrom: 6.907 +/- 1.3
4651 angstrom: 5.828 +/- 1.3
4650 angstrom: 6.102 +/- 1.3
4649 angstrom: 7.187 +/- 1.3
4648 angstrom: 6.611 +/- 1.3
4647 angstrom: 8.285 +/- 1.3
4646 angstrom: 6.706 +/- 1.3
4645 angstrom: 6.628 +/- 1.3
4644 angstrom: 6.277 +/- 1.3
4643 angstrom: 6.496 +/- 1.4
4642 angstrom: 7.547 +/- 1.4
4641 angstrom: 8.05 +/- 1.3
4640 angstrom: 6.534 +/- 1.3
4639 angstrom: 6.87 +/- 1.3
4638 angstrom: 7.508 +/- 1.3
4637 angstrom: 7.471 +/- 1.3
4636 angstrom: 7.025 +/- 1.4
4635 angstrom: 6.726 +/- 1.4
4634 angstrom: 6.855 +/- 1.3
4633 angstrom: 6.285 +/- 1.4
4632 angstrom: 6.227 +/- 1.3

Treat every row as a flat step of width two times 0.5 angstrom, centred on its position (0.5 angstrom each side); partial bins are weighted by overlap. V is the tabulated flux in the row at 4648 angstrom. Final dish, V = 6.611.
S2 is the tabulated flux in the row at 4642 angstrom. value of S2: 7.547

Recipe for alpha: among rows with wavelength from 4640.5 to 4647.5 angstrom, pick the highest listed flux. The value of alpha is 8.285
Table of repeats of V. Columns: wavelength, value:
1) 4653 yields 7.113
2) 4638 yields 7.508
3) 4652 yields 6.907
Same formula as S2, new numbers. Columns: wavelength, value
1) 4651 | 5.828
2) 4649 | 7.187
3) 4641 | 8.05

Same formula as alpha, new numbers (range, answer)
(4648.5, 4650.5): 7.187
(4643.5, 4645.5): 6.628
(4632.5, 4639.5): 7.508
